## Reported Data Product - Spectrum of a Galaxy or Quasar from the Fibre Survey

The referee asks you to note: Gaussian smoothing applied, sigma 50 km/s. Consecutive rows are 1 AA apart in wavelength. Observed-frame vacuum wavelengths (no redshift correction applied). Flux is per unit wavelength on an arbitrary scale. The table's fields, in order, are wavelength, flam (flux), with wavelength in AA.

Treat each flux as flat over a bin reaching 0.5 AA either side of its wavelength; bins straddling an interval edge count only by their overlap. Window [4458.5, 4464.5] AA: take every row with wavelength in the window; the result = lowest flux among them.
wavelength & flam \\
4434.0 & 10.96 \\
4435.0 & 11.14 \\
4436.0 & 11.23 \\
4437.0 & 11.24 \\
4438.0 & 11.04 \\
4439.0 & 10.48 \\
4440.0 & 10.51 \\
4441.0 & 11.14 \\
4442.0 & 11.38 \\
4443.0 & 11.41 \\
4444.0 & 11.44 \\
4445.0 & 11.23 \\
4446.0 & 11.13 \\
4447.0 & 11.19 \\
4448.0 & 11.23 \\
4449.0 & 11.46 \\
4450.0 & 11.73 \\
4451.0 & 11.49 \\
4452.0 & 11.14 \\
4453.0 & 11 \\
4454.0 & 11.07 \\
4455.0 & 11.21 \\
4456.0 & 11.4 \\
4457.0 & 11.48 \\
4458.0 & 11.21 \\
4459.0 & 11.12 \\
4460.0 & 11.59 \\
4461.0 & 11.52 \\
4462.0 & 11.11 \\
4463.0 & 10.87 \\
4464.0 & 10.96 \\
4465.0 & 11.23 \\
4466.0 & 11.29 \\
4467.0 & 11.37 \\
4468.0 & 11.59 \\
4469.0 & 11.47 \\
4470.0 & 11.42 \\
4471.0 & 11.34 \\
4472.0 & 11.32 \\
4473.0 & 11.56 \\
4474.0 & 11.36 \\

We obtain 10.87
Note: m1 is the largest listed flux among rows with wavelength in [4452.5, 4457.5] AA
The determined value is 11.48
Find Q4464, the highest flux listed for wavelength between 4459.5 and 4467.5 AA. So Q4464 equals 11.59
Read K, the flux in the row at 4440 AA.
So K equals 10.51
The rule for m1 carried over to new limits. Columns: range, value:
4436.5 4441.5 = 11.24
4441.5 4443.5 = 11.41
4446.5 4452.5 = 11.73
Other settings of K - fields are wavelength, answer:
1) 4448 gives 11.23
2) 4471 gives 11.34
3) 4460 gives 11.59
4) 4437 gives 11.24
